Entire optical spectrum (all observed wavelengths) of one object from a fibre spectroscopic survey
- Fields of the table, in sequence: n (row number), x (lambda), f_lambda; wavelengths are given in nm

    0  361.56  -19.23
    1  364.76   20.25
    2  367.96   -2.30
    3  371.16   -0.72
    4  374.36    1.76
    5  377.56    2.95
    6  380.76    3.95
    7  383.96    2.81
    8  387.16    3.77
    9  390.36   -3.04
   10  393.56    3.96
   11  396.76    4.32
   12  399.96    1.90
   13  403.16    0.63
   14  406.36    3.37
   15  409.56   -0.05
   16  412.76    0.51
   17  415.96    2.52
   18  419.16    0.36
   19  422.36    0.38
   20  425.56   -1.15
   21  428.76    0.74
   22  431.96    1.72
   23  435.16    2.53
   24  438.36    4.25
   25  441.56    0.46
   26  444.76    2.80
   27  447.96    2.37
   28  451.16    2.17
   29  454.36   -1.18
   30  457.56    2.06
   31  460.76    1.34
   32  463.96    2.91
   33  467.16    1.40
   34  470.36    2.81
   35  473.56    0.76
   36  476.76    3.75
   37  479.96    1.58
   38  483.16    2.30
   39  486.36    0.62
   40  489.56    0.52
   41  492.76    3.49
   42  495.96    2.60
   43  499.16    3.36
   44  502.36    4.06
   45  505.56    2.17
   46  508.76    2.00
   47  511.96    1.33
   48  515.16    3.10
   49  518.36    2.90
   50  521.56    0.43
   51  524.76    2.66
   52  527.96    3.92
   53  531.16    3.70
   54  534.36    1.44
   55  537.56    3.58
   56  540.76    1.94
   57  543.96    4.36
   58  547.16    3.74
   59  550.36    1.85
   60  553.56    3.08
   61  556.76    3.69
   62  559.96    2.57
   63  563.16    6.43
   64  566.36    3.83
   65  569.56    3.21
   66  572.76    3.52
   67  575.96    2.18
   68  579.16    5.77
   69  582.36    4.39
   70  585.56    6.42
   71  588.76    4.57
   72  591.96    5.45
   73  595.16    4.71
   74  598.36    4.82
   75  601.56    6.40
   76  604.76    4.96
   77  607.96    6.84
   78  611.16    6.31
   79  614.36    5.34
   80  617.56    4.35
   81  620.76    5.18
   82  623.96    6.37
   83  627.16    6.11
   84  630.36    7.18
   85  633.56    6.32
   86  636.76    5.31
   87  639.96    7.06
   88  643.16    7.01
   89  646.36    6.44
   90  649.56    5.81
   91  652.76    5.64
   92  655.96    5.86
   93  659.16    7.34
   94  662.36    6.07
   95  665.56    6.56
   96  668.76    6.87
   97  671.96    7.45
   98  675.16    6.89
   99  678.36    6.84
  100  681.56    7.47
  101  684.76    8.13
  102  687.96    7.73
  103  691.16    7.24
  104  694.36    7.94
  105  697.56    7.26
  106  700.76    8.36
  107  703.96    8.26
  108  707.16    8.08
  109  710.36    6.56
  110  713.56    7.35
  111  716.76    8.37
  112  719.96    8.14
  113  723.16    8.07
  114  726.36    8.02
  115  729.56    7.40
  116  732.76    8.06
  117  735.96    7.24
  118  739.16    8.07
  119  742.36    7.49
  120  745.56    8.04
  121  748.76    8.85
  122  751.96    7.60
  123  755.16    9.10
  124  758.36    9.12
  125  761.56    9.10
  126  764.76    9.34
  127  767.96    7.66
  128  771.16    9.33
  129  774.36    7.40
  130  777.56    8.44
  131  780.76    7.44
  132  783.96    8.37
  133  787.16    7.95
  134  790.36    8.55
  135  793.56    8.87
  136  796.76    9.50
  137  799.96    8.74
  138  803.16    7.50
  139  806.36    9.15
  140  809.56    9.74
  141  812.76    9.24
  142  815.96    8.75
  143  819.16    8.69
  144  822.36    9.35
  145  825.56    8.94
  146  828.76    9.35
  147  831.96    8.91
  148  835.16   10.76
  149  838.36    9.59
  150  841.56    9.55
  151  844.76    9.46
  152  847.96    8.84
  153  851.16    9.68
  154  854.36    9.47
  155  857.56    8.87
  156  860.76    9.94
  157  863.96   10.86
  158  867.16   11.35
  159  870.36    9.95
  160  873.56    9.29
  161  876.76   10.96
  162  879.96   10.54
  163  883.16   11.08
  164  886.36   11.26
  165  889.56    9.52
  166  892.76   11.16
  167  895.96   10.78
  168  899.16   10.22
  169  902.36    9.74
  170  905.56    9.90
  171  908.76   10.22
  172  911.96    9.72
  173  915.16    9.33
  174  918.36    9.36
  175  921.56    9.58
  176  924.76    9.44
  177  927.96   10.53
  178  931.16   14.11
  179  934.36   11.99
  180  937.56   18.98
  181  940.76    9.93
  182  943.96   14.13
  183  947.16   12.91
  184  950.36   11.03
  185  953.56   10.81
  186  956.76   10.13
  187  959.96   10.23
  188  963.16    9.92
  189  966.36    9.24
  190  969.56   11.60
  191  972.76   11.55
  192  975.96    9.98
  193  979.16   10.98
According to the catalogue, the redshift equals 0.51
